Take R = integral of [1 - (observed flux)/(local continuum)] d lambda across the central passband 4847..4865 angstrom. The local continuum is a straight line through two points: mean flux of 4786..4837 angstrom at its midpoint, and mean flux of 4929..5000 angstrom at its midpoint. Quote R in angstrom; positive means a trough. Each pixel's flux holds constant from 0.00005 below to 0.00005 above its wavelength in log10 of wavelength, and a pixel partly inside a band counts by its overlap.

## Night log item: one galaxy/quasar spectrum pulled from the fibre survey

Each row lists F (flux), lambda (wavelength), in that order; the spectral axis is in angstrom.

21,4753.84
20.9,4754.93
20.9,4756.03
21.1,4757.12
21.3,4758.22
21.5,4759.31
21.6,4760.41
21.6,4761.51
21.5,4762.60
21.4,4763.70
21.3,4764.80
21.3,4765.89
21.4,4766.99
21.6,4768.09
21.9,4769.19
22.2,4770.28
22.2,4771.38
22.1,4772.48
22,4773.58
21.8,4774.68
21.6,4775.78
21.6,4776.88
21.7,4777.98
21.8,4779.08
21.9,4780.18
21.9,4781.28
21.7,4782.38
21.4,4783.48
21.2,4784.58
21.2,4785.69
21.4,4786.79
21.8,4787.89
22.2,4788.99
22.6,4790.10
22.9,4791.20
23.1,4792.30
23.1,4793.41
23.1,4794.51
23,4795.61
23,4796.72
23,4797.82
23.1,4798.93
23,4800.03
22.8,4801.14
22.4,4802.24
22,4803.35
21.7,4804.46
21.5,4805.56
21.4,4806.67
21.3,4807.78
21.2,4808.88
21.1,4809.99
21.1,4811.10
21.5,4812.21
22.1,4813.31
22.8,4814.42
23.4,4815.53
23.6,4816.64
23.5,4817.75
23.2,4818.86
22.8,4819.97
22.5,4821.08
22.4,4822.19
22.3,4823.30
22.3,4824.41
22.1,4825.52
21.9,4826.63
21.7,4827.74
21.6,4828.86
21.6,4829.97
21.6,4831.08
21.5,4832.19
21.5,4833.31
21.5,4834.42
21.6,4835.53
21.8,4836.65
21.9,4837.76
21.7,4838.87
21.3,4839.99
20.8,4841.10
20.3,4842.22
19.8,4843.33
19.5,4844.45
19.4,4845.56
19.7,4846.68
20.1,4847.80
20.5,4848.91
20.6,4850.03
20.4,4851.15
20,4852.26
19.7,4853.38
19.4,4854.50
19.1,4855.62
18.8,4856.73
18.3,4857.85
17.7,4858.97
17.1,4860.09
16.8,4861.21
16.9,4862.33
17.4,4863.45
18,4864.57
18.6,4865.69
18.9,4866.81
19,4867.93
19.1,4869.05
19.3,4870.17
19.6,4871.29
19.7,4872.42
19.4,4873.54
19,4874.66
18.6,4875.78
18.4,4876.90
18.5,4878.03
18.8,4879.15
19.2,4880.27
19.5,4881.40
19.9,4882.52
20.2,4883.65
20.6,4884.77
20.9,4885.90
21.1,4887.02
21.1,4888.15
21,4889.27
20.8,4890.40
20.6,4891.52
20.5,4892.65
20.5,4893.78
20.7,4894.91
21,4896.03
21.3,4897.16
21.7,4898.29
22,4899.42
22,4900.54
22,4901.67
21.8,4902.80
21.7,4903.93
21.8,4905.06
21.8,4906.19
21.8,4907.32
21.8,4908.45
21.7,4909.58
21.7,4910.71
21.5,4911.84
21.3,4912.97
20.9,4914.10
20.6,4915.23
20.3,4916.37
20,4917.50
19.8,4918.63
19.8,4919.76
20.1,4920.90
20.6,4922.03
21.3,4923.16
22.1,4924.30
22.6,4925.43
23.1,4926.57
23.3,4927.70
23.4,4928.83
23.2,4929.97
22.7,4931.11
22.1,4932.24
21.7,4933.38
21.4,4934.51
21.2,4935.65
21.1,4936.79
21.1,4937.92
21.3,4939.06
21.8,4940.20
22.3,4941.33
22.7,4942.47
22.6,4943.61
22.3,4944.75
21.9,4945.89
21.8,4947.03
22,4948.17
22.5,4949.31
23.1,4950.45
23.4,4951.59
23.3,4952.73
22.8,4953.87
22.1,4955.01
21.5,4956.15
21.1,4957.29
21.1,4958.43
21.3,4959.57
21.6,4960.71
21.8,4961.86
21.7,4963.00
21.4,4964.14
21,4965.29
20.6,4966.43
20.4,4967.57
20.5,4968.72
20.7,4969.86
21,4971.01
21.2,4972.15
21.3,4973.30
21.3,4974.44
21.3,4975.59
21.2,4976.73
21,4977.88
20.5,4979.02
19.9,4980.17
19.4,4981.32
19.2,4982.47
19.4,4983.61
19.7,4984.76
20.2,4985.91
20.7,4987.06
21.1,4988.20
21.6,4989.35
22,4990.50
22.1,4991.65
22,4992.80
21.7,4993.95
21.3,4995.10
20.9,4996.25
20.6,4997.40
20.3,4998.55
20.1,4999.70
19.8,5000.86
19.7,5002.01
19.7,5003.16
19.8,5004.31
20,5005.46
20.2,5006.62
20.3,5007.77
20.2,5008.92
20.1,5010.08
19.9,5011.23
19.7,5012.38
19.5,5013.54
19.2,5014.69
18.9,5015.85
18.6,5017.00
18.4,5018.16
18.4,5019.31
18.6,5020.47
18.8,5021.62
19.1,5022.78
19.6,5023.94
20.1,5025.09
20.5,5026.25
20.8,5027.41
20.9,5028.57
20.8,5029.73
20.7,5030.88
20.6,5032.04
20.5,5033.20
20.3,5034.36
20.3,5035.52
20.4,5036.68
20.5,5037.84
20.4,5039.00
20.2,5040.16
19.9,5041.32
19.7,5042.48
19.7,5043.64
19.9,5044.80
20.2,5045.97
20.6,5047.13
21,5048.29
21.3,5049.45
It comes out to 2.6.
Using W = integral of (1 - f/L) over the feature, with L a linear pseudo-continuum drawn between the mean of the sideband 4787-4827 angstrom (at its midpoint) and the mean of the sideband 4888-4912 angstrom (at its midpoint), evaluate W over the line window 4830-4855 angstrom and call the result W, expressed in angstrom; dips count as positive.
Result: 1.5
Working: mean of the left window 22.4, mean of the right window 21.4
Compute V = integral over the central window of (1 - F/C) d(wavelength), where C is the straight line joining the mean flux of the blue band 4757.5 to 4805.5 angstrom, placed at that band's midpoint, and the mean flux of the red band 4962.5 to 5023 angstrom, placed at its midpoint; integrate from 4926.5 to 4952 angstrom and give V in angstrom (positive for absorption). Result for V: -1.8 angstrom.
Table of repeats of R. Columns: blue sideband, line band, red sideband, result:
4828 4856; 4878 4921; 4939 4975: 0.7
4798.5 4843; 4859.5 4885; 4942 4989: 3.5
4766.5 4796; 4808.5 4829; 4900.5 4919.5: -0.5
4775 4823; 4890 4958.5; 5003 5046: -2.5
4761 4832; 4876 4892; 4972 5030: 1.0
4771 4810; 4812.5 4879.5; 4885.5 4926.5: 4.1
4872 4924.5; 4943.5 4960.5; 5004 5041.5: -1.5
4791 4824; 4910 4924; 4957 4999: 0.5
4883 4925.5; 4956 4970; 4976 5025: -0.4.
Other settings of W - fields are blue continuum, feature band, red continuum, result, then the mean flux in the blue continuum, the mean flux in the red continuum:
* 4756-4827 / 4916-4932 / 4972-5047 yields -0.5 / 22.1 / 20.2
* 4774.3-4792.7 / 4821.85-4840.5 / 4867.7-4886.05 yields -1.1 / 21.9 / 19.4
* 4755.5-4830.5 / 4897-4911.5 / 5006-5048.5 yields -0.5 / 22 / 19.9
